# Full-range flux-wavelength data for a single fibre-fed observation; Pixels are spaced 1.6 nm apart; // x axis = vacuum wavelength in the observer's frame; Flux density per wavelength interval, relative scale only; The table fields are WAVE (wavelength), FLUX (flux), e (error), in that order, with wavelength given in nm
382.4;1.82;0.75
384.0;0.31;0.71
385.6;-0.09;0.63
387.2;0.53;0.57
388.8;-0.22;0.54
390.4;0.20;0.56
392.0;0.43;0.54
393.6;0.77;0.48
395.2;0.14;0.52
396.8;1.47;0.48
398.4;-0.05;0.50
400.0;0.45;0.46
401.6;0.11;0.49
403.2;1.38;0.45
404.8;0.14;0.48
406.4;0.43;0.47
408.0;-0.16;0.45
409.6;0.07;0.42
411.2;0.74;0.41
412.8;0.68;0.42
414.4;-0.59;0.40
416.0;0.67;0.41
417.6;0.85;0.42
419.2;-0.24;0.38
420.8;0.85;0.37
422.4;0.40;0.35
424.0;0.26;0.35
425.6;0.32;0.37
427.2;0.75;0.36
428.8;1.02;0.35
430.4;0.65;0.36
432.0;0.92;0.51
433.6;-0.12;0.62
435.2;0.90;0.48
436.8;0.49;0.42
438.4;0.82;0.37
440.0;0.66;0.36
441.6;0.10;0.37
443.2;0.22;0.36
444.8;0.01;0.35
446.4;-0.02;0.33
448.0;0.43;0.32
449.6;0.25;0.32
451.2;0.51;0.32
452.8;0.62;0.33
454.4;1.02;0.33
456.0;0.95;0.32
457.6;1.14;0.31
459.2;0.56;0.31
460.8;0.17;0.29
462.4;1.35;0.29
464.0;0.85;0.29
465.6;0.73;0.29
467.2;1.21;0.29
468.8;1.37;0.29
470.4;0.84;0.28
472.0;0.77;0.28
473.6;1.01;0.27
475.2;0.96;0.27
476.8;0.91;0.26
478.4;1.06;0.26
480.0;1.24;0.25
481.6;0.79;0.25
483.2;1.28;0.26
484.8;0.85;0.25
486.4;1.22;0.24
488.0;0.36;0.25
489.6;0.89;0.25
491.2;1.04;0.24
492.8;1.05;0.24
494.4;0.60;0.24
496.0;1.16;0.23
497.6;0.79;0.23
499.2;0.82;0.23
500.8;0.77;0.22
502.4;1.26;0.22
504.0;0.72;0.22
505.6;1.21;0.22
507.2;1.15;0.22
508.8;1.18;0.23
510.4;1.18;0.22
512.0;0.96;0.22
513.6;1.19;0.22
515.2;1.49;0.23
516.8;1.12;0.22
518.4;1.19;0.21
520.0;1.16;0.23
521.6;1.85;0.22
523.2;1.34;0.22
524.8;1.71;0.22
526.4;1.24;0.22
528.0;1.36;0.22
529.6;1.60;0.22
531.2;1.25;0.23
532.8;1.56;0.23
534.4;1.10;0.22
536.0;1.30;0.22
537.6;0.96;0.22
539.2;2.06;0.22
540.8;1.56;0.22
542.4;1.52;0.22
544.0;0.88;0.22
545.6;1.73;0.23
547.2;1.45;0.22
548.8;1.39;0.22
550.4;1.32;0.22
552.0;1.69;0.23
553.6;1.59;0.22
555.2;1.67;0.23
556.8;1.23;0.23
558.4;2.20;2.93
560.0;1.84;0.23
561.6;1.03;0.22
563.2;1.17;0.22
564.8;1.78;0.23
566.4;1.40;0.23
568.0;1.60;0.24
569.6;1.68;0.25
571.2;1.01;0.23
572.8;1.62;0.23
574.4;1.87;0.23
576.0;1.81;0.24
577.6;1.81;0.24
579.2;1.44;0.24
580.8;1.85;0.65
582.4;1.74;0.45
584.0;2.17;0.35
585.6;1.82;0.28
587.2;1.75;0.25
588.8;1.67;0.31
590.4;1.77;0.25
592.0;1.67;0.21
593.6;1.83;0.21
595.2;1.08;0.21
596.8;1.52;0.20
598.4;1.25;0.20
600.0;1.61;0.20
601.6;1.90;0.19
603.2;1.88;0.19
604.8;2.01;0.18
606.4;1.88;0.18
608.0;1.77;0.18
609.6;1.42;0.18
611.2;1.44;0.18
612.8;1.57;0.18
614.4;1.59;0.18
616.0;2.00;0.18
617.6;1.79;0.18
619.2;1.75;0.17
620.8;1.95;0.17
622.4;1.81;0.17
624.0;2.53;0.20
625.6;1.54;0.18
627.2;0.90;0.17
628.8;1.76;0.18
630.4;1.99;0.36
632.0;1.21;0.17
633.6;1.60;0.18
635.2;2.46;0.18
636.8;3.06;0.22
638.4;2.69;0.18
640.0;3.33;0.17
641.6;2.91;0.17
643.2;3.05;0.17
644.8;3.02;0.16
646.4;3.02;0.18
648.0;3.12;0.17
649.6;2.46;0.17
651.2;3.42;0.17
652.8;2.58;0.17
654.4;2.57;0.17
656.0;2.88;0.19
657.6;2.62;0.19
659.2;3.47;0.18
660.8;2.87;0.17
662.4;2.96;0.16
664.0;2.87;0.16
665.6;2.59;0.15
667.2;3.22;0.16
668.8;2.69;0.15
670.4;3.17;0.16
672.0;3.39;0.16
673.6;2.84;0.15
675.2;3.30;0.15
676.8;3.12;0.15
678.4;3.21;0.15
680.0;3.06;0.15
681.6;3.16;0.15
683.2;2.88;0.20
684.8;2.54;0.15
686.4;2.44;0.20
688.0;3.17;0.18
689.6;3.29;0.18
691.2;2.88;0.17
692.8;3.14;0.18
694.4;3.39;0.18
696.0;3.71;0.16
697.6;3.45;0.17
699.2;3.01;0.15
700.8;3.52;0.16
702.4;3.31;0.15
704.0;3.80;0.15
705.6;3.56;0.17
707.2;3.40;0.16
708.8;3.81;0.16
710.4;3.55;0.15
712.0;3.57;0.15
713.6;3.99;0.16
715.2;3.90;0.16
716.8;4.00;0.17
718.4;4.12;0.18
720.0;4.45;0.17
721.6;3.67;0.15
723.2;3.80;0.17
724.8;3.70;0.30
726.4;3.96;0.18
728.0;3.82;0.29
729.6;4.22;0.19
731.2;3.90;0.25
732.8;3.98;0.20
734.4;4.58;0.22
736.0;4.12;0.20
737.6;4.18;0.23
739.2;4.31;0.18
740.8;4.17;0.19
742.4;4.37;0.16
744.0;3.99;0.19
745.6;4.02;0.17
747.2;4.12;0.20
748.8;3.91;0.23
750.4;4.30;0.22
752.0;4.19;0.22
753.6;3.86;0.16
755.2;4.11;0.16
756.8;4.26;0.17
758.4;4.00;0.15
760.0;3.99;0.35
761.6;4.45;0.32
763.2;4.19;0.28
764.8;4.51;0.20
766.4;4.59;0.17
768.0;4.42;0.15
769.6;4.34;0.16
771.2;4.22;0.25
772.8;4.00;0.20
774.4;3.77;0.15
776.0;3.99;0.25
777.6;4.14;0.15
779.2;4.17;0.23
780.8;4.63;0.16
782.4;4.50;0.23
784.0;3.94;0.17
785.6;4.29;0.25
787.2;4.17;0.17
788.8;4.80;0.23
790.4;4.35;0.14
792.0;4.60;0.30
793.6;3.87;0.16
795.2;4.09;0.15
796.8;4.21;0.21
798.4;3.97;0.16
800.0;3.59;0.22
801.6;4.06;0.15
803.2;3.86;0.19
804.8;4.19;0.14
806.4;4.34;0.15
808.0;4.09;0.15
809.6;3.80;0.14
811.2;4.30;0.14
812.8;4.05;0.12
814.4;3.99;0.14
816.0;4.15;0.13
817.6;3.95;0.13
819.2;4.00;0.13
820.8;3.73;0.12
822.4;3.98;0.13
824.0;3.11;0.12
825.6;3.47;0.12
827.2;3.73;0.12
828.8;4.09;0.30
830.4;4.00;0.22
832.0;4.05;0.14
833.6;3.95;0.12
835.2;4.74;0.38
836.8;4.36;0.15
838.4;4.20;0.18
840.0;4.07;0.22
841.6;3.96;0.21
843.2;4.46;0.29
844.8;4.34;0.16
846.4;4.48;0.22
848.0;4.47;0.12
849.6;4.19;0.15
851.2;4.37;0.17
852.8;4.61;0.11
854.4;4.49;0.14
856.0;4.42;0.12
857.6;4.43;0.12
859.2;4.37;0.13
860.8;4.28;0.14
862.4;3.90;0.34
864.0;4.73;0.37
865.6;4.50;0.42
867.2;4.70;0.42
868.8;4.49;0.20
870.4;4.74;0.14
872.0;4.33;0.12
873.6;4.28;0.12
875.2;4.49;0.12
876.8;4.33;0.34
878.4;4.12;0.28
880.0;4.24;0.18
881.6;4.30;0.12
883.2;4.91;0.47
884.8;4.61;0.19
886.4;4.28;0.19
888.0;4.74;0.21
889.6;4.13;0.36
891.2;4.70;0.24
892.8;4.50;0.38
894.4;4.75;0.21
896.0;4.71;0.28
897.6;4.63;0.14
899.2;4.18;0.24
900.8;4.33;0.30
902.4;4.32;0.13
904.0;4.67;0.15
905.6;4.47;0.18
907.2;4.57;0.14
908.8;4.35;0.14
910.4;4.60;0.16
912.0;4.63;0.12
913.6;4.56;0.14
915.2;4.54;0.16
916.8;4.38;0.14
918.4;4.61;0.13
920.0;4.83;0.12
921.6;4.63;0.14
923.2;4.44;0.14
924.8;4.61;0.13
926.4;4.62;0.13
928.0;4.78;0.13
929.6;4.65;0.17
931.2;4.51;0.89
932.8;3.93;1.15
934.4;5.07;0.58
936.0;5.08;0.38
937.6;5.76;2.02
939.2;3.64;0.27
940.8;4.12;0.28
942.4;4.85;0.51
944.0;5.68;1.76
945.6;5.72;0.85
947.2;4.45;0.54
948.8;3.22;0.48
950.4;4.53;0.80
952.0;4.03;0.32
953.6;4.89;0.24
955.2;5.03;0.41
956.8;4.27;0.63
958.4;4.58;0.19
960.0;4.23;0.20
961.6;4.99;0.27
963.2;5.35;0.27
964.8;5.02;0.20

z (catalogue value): 0.59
